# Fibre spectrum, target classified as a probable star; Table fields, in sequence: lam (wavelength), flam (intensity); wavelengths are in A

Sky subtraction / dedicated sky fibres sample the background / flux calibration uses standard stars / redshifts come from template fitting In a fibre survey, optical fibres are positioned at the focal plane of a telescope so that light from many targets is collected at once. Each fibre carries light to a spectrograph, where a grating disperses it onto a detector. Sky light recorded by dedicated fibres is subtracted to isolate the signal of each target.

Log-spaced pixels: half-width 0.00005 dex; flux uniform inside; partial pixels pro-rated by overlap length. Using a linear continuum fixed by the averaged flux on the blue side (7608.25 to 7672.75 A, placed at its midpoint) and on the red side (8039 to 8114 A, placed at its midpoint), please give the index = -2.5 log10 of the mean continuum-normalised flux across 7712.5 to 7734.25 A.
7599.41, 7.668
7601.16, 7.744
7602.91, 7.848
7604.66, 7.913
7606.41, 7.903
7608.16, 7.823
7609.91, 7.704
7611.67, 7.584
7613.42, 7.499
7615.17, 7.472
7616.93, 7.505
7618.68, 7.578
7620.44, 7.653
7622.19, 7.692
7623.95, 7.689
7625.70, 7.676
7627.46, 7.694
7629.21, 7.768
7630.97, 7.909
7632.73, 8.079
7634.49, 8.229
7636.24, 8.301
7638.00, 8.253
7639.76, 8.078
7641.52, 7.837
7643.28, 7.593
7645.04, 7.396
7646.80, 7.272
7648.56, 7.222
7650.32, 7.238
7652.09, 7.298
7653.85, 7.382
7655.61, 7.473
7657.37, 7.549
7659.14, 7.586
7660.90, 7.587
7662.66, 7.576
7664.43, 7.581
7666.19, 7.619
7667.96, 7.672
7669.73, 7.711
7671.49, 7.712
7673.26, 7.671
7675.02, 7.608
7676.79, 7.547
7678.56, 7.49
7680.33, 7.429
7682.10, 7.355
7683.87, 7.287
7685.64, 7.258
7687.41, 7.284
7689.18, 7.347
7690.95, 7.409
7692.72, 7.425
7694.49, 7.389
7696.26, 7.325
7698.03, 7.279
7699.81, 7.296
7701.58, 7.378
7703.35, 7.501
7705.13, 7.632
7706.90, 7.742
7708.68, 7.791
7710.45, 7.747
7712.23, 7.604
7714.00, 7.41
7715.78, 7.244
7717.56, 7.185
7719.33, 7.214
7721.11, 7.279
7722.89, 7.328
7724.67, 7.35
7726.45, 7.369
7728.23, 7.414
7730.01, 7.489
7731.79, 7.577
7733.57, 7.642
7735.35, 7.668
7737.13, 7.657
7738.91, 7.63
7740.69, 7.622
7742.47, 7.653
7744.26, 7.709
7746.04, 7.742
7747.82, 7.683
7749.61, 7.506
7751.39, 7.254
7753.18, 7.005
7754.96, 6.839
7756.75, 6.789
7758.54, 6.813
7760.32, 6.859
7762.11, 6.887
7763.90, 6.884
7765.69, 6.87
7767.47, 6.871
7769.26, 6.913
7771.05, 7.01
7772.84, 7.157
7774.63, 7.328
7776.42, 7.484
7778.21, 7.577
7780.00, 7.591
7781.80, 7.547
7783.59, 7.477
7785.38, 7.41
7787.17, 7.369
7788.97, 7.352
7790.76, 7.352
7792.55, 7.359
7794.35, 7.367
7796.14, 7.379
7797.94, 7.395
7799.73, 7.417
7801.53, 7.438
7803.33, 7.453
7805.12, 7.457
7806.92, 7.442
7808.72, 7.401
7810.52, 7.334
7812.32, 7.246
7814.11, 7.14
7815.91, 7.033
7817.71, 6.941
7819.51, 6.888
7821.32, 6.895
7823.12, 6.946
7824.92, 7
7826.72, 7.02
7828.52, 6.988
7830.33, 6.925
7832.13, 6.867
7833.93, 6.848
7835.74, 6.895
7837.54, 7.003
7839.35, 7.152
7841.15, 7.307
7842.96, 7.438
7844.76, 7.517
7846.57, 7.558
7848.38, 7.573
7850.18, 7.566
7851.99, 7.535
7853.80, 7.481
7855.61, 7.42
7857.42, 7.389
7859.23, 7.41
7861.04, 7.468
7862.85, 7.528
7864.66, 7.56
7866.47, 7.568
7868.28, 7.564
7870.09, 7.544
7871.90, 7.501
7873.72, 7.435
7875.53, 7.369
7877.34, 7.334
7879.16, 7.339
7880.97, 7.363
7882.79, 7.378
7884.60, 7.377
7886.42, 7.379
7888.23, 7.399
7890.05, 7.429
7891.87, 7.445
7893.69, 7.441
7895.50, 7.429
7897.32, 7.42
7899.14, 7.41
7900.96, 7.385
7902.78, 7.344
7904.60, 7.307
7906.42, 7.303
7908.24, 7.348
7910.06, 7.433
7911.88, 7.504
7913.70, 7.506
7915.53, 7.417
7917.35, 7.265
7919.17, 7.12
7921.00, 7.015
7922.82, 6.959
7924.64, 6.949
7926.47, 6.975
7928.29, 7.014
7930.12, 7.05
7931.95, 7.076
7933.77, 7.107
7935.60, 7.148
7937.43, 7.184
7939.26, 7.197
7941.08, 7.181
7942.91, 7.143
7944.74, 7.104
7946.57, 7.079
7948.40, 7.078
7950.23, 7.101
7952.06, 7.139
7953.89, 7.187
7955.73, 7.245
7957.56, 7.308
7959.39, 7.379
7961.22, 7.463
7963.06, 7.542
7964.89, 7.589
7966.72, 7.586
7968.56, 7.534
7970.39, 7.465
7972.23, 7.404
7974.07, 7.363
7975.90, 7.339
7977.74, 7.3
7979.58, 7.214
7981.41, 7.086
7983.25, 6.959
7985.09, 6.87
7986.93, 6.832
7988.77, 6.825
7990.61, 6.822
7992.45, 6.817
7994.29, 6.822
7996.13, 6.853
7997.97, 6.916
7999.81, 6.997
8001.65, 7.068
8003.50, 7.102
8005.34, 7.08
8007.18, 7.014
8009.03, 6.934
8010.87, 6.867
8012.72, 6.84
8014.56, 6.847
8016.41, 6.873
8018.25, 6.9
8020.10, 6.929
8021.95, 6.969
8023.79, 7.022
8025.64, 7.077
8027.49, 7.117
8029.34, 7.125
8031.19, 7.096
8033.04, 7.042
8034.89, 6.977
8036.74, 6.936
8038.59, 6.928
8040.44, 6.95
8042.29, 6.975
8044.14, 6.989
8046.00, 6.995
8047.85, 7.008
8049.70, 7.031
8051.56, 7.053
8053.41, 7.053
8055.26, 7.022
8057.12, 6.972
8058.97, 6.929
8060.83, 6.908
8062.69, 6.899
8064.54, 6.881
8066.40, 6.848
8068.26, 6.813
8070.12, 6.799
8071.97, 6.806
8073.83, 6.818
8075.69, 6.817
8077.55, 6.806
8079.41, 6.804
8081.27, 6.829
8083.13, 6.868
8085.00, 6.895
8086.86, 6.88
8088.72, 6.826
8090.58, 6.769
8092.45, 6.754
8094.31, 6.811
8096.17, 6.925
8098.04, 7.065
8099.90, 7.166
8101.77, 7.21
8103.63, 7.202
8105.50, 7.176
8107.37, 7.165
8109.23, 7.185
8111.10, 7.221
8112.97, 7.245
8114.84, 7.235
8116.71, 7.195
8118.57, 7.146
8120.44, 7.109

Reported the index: 0.02 mag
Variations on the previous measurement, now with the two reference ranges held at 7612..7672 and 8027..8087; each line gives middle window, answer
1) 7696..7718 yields 0.01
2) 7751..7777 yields 0.07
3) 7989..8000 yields 0.03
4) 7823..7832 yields 0.06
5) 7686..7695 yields 0.03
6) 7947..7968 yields -0.03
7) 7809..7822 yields 0.04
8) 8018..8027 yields 0.00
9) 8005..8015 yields 0.01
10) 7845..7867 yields -0.03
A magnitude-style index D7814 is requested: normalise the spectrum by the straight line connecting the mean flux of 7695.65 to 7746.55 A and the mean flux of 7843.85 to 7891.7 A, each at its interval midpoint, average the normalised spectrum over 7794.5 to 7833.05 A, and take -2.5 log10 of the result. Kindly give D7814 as 0.044 mag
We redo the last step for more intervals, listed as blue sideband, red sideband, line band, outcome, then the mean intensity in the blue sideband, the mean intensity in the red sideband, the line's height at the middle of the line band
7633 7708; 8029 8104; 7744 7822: 0.02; 7.55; 6.94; 7.37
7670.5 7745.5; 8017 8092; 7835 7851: -0.01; 7.48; 6.93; 7.26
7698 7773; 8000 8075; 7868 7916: -0.04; 7.34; 6.96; 7.14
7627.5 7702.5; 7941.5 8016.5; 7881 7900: -0.02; 7.57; 7.12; 7.25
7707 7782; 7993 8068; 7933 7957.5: -0.01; 7.34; 6.97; 7.08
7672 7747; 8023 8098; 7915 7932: 0.01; 7.48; 6.93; 7.14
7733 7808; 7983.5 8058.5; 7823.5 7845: 0.03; 7.33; 6.96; 7.24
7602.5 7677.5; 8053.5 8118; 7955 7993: -0.01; 7.67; 6.97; 7.14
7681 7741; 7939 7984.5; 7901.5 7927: 0.01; 7.44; 7.28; 7.31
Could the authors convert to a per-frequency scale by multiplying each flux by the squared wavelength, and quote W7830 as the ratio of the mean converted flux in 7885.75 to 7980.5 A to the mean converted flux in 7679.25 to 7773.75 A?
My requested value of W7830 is 1.05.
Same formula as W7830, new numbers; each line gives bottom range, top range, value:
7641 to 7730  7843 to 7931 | 1.04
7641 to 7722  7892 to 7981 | 1.04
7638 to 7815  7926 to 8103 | 1.02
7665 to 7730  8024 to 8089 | 1.02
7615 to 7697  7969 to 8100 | 1.01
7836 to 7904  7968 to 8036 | 0.98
